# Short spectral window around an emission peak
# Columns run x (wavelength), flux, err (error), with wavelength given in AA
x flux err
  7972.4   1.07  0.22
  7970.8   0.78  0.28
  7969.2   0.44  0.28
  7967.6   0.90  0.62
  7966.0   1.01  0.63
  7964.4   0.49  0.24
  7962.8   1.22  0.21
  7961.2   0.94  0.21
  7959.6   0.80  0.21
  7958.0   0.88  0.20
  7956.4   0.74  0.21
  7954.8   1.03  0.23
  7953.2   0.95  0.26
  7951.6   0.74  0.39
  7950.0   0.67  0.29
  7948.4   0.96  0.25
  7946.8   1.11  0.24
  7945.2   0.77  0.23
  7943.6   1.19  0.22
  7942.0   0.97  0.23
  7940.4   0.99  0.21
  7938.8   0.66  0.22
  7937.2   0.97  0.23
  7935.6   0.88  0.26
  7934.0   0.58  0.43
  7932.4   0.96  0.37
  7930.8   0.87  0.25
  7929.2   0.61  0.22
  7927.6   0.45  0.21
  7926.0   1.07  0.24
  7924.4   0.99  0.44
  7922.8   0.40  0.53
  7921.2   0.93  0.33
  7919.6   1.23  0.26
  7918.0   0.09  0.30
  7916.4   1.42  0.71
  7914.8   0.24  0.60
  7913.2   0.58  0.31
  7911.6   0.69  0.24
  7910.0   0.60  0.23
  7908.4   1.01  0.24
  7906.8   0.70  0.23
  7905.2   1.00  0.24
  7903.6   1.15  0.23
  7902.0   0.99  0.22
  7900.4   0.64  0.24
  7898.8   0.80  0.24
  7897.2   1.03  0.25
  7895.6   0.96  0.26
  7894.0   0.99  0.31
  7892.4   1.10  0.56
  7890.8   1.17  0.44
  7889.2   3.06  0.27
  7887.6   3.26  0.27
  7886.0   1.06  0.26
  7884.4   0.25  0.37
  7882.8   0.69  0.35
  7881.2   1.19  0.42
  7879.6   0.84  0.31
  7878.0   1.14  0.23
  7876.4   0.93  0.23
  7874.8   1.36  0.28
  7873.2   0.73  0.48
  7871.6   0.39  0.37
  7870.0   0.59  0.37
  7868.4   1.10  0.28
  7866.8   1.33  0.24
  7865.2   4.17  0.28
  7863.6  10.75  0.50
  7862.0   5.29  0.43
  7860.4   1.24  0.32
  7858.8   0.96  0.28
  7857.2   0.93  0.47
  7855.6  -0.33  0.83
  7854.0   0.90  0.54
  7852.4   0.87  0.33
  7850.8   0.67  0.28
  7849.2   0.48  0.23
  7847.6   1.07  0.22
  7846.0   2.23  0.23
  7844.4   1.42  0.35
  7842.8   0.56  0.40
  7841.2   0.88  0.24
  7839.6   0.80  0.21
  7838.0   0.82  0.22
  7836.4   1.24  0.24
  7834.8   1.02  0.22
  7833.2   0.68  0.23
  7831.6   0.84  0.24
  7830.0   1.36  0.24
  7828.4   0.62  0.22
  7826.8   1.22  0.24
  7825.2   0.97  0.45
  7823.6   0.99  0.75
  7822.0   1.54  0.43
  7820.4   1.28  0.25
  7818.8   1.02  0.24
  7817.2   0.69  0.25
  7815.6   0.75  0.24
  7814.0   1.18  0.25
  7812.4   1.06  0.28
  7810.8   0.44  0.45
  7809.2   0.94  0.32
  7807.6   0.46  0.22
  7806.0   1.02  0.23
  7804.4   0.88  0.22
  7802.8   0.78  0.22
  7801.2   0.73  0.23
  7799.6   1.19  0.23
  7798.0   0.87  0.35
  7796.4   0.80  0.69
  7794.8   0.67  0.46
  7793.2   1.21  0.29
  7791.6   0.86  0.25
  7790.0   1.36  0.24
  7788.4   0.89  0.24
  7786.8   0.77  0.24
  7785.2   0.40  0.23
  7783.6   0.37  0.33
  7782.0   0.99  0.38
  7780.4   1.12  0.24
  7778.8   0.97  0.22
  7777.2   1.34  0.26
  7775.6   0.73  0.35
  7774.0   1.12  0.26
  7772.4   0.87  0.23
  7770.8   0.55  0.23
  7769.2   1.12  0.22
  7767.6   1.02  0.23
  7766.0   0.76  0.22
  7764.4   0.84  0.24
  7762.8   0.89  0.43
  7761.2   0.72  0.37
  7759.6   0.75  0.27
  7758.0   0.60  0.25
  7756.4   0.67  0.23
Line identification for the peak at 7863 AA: H-alpha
